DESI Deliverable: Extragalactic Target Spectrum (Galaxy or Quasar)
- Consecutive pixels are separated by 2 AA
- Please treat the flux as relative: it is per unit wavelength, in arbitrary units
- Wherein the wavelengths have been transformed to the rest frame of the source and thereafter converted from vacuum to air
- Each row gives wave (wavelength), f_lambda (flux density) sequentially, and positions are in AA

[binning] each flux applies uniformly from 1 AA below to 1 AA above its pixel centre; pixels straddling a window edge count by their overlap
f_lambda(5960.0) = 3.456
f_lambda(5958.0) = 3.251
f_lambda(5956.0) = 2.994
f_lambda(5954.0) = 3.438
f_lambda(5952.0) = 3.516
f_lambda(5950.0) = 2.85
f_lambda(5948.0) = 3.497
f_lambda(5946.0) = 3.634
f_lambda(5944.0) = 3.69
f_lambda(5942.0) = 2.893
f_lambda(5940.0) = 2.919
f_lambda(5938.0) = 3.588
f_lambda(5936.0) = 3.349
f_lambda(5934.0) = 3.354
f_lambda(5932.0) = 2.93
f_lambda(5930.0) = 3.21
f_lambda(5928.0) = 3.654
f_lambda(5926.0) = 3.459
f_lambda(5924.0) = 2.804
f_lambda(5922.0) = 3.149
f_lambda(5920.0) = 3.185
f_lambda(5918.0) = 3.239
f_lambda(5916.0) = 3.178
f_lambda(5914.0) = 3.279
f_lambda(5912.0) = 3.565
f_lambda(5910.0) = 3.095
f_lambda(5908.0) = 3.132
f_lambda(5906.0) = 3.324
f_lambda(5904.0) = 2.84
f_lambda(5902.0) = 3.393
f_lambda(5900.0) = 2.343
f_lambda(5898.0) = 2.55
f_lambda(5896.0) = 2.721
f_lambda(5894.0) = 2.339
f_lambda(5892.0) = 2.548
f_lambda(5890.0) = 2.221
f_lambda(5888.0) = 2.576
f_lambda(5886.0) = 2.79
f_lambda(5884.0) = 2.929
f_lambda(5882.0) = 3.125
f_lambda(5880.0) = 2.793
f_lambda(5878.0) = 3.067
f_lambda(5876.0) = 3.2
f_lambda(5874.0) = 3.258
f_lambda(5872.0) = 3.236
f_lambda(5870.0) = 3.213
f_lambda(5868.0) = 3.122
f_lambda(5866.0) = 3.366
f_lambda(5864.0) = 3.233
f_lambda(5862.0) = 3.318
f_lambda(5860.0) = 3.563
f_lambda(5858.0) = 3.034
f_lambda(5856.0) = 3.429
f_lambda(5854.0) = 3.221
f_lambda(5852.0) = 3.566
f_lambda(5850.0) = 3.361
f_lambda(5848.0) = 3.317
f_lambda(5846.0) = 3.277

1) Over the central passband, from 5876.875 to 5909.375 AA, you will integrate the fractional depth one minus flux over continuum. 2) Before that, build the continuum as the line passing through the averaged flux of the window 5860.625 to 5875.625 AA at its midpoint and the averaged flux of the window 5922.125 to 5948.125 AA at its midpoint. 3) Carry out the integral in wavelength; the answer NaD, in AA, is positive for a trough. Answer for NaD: 4.7 AA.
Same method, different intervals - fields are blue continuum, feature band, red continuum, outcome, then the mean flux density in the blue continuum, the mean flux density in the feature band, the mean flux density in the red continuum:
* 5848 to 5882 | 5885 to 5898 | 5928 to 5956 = 2.9 AA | 3.25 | 2.53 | 3.3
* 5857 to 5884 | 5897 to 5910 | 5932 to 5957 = 1.2 AA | 3.18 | 2.94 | 3.29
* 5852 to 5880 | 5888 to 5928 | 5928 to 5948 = 3.8 AA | 3.25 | 2.97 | 3.31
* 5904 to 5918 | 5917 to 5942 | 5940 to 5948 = 0.6 AA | 3.23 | 3.22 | 3.36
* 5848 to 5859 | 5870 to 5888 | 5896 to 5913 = 0.8 AA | 3.32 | 3.03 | 3.01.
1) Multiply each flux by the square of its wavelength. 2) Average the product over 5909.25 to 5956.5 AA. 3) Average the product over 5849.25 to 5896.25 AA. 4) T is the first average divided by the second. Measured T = 1.09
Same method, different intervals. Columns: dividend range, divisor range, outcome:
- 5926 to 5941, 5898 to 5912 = 1.10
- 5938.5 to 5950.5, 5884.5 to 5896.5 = 1.31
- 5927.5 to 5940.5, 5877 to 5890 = 1.18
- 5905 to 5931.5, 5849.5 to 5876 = 1.00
